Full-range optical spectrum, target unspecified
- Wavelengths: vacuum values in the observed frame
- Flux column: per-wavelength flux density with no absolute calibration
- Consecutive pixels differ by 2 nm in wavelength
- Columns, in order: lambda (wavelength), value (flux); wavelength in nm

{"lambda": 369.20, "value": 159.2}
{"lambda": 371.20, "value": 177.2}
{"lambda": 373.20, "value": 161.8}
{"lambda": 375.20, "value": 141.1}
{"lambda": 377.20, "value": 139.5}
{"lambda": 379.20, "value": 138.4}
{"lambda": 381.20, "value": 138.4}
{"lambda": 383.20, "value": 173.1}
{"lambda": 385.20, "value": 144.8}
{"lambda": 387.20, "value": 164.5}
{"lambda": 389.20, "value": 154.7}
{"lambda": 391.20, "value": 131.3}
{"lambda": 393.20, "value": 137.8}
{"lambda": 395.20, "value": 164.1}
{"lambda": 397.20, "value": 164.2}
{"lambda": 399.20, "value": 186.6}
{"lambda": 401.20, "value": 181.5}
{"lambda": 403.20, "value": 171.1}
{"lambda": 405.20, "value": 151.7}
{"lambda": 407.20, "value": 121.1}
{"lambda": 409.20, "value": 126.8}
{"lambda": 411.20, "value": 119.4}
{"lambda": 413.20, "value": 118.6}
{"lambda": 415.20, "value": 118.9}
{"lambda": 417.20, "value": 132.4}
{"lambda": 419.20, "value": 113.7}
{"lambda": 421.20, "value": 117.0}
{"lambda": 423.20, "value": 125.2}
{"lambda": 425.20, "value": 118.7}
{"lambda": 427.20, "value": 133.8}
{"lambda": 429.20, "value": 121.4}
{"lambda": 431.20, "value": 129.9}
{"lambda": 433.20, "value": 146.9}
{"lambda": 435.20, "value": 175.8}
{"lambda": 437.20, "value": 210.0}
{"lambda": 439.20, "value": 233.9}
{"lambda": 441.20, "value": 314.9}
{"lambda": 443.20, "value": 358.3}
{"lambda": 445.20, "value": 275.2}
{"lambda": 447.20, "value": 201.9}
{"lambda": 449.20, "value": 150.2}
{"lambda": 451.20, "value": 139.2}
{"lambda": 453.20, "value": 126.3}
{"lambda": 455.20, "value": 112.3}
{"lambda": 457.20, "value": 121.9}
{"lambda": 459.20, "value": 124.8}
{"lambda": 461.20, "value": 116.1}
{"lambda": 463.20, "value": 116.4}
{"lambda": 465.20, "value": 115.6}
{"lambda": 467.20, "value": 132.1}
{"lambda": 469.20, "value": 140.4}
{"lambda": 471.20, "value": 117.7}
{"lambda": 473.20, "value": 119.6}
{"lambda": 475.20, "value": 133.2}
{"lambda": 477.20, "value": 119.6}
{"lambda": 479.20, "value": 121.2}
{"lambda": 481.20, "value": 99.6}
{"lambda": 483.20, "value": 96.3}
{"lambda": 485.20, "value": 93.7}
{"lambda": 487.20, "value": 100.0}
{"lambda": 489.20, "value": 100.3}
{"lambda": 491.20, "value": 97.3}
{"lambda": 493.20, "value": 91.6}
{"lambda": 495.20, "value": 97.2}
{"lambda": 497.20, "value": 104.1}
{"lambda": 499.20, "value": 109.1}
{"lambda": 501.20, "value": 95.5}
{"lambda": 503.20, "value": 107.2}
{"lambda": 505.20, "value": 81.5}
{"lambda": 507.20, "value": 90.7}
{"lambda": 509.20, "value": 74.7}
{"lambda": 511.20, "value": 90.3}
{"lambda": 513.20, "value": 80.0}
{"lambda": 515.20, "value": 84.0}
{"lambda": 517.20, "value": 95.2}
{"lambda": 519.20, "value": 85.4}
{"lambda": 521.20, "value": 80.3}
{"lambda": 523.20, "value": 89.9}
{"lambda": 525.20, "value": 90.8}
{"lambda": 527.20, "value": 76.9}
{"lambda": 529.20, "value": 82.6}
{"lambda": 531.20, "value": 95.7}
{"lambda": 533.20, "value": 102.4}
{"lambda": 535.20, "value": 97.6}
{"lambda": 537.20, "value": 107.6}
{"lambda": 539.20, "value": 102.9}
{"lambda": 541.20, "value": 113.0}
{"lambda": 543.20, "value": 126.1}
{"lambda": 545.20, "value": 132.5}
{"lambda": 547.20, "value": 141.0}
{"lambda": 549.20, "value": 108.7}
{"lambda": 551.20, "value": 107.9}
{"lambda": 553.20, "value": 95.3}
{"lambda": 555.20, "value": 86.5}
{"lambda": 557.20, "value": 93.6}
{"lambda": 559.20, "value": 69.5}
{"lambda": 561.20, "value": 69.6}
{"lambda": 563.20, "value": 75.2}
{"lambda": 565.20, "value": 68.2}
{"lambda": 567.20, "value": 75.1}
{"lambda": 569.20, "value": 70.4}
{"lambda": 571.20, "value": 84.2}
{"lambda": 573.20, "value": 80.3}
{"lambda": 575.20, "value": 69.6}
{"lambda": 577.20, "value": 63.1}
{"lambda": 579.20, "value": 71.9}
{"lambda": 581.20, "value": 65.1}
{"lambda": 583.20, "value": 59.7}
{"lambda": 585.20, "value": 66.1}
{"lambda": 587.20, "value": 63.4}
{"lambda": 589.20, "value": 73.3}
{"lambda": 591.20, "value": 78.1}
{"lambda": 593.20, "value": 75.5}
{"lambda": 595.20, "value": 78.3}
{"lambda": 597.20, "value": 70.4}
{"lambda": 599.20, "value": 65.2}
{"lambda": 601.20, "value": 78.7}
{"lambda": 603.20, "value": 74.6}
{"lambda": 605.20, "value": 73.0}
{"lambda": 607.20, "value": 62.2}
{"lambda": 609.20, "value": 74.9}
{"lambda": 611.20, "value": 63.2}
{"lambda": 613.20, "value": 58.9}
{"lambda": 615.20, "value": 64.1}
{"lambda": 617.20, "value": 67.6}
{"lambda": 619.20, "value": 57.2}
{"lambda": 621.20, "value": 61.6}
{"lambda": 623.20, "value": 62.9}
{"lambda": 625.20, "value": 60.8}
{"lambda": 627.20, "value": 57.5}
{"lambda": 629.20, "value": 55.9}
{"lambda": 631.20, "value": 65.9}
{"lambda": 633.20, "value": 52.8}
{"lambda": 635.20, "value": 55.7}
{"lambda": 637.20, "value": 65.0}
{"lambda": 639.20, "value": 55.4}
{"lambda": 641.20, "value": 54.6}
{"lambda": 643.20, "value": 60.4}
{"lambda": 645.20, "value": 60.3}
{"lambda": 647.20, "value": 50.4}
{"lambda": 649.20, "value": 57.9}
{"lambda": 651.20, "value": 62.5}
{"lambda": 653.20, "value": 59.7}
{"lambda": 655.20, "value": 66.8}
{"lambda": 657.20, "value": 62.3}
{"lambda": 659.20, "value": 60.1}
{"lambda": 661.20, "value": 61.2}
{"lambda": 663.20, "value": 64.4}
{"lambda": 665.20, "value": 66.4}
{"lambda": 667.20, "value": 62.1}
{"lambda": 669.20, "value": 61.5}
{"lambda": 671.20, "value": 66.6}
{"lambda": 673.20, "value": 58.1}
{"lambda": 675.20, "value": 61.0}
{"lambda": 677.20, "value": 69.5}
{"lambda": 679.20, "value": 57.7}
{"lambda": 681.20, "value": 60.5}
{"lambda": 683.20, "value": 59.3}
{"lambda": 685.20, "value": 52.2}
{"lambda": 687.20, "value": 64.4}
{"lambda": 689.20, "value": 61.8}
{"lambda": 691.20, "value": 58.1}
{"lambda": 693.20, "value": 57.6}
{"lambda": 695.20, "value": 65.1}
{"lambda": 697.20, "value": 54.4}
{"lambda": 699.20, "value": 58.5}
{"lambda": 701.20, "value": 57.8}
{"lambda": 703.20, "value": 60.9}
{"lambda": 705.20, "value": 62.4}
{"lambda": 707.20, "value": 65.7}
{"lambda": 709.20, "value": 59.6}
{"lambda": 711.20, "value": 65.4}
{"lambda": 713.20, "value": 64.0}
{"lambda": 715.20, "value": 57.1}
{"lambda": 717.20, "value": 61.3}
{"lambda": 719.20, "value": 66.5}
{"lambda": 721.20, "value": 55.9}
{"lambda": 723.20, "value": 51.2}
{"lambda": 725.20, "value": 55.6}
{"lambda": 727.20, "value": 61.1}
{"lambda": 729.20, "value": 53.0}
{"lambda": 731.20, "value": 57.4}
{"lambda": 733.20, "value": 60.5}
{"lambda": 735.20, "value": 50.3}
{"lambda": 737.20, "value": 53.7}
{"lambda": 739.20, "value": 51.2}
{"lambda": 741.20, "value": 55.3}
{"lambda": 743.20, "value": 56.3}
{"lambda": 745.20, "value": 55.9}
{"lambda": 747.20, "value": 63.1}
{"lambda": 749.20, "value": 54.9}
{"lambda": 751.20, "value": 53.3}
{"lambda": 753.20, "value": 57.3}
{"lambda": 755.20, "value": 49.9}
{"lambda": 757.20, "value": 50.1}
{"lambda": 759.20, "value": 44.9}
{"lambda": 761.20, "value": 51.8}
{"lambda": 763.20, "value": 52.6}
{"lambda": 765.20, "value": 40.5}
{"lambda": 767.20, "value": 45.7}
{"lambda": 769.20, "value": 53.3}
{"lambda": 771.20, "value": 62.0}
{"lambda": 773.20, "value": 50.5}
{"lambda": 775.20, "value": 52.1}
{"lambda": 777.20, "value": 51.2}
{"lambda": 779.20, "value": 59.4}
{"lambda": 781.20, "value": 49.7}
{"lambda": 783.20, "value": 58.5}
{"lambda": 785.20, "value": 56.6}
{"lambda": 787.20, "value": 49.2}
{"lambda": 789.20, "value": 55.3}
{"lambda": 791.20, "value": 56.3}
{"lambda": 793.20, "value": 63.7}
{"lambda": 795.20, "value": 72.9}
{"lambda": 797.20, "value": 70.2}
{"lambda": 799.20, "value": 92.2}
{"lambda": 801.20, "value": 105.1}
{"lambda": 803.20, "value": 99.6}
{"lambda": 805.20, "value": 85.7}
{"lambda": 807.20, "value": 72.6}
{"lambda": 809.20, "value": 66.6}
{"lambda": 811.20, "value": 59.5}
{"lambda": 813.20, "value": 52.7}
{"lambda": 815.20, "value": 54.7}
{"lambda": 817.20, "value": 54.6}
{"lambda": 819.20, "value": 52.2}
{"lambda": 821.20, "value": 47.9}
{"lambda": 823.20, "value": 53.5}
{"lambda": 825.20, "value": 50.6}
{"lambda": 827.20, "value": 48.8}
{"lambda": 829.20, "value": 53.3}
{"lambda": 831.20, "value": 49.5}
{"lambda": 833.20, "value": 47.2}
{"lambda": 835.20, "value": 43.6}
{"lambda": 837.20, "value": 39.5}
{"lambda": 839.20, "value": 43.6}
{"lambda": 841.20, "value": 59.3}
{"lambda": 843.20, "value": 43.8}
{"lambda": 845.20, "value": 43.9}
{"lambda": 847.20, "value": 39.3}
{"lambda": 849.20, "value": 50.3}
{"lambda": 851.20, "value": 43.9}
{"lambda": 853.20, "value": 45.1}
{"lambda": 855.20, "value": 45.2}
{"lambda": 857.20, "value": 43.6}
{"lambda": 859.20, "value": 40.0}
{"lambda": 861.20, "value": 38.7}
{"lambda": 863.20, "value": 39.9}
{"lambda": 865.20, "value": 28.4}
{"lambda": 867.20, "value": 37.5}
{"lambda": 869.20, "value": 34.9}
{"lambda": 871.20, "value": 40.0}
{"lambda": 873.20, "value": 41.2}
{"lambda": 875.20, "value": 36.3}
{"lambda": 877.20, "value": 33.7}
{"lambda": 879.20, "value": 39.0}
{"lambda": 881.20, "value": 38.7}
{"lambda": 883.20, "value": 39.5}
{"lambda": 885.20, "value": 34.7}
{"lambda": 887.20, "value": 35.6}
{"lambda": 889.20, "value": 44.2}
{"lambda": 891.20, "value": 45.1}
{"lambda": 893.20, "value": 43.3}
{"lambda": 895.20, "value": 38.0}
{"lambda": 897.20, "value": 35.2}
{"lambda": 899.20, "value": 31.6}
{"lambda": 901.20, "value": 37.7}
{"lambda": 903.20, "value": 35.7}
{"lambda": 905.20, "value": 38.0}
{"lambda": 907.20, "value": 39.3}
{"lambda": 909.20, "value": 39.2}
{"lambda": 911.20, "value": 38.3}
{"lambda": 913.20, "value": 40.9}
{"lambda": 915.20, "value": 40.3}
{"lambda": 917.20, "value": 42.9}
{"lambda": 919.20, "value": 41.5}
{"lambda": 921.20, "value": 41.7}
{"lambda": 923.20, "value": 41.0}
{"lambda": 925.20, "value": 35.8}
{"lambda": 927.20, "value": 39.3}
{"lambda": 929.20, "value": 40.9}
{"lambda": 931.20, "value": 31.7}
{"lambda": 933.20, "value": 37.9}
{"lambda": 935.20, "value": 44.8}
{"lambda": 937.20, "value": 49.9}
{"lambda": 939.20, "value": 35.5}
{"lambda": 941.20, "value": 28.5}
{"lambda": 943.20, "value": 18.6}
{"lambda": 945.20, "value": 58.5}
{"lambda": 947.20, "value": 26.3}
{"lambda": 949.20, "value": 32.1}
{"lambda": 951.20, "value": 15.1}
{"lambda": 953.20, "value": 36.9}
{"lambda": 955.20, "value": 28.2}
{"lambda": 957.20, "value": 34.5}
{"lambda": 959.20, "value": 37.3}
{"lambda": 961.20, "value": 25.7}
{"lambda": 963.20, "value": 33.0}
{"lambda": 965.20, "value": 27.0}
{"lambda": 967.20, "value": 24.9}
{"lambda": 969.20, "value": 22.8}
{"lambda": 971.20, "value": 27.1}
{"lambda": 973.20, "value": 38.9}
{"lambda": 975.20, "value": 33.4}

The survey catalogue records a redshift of 1.86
